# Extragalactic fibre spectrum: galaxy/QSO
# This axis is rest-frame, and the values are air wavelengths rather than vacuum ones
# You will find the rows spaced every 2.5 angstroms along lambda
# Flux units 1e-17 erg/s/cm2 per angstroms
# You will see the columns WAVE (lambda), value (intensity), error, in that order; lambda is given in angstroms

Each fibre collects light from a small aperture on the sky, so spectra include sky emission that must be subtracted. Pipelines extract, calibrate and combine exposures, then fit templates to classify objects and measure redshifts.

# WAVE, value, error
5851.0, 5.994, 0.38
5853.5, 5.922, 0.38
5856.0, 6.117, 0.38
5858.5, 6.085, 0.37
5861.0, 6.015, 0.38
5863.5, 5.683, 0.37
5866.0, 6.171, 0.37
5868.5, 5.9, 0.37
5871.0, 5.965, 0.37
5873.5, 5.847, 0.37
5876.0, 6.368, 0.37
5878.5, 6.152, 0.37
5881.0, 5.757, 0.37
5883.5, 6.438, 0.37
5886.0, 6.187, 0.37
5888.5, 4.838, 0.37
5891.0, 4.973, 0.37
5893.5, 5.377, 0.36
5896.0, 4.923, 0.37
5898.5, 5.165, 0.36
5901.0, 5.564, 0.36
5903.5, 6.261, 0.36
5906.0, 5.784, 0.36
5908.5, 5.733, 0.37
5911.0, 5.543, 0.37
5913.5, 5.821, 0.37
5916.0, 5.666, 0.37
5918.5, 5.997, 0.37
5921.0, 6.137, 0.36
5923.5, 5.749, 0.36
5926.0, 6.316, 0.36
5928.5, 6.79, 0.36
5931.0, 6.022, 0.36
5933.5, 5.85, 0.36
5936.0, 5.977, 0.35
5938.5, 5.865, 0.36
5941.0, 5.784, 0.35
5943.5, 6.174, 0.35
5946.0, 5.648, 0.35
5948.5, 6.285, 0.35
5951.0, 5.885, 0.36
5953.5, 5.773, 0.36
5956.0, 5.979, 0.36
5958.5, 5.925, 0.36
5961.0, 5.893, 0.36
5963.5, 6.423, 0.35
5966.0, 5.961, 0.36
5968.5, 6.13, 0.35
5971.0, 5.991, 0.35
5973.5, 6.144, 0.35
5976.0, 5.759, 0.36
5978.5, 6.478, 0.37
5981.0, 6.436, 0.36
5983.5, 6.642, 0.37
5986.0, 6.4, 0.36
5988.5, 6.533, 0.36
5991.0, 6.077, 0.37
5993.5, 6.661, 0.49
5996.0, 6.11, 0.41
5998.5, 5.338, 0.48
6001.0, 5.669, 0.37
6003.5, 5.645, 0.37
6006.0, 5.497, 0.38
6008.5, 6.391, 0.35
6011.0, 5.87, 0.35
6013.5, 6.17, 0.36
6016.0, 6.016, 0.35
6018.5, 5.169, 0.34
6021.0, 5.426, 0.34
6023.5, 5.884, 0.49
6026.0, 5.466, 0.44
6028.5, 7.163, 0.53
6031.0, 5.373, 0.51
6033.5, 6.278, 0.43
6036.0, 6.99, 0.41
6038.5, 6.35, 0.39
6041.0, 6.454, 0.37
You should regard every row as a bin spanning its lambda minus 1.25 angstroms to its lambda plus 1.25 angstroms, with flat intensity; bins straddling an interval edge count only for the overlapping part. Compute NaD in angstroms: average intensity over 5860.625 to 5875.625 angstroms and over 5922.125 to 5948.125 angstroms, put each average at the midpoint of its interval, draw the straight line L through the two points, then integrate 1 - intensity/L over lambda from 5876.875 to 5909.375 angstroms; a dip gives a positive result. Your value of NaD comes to 1.9 angstroms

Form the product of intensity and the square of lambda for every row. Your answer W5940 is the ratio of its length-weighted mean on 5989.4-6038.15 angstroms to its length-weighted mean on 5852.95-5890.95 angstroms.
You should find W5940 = 1.1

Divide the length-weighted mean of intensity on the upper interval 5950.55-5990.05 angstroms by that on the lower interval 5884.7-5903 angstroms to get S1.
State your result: 1.15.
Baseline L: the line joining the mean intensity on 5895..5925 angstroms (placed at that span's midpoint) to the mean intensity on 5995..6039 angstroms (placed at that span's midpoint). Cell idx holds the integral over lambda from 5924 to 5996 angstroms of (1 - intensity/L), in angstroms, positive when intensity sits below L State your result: -4.0 angstroms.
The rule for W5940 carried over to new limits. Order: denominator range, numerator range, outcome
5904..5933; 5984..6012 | 1.04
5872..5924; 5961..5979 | 1.09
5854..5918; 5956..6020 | 1.08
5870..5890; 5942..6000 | 1.06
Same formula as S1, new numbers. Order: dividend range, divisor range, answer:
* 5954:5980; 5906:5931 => 1.02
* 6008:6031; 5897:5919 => 1.03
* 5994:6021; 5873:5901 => 1.03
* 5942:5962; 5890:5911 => 1.08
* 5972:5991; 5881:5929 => 1.10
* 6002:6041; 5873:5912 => 1.06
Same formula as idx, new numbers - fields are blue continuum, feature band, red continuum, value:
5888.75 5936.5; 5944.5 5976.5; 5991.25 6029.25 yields -0.96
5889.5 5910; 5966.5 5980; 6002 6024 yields -1.02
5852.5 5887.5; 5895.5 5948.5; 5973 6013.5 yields 1.71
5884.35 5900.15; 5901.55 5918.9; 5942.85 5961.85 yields -1.05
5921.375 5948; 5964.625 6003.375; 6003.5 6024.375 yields -1.71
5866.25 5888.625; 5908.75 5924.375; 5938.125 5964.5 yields 0.44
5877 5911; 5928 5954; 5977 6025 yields -0.85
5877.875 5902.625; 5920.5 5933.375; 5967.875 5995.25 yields -0.74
